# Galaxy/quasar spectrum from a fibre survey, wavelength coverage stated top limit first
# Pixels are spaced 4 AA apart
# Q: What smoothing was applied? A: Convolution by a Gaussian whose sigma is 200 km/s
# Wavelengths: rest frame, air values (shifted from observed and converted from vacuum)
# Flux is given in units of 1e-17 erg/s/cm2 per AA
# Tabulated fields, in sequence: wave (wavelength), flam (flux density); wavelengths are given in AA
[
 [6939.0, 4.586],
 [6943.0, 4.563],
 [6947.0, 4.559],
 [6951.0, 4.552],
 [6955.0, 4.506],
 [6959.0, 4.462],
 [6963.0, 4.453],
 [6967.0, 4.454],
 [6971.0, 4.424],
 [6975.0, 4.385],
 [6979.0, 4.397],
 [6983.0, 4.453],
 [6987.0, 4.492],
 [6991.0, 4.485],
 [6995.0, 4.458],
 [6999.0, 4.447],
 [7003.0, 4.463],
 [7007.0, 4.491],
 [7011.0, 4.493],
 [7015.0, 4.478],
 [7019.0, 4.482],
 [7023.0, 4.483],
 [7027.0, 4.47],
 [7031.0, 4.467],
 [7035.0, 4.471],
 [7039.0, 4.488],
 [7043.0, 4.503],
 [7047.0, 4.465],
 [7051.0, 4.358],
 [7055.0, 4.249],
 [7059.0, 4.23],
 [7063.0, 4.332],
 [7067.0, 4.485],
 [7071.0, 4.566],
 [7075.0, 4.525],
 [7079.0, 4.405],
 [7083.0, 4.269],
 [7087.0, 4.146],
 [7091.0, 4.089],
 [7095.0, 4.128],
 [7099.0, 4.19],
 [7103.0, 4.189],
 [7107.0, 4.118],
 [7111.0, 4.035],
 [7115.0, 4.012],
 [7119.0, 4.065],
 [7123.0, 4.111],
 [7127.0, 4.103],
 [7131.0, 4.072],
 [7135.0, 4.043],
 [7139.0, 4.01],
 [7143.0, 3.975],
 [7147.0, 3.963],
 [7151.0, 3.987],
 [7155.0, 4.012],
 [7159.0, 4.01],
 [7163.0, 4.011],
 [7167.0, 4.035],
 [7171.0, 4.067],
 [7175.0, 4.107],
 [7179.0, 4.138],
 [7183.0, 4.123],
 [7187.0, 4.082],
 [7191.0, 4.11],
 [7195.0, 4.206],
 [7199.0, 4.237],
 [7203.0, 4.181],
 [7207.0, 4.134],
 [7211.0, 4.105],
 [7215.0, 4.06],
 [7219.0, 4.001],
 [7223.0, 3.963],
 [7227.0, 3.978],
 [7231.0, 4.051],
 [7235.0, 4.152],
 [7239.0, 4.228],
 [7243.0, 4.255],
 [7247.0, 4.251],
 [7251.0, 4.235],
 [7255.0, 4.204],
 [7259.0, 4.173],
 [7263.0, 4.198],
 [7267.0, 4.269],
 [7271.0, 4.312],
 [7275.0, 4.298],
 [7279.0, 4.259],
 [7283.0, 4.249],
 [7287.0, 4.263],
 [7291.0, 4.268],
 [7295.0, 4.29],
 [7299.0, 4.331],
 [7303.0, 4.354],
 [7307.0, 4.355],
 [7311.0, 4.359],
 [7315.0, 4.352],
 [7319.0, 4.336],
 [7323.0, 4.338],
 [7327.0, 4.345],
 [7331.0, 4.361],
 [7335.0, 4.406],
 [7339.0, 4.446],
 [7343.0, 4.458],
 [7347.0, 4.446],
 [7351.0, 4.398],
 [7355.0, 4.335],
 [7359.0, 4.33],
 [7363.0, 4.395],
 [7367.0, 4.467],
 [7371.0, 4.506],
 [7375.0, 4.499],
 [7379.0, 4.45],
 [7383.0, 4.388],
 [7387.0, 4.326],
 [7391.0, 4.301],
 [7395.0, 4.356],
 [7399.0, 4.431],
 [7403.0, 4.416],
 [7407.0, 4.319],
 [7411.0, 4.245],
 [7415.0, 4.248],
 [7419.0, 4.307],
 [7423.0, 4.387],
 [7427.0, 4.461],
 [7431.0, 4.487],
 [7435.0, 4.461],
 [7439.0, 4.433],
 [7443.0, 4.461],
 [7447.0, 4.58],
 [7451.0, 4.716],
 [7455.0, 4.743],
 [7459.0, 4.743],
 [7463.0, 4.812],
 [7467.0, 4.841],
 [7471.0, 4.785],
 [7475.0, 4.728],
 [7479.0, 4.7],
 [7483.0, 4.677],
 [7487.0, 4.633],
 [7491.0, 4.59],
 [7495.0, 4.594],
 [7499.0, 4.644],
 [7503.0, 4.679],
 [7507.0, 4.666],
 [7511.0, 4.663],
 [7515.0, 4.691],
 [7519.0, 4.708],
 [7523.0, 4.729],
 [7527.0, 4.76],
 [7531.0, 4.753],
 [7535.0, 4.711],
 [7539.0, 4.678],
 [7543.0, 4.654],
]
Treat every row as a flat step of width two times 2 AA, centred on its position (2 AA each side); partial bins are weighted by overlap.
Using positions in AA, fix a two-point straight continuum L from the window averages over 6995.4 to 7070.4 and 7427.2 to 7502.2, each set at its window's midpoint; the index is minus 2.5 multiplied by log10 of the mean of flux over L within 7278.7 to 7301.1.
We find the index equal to 0.07 mag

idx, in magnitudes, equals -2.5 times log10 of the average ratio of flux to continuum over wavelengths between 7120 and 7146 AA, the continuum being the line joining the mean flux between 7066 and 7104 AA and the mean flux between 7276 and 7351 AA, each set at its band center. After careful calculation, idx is 0.07 mag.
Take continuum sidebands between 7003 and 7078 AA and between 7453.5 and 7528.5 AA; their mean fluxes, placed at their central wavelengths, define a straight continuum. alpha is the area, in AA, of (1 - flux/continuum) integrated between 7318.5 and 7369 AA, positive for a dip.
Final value 2.5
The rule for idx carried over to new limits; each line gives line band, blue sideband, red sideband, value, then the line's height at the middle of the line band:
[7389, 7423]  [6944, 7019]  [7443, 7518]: 0.078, 4.66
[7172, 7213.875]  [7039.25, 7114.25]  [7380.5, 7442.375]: 0.047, 4.32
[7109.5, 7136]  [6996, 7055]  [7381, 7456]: 0.099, 4.45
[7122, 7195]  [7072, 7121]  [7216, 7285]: 0.034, 4.18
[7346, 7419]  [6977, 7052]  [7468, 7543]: 0.062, 4.63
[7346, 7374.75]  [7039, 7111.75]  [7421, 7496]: 0.031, 4.54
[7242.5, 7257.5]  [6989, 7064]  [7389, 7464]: 0.055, 4.45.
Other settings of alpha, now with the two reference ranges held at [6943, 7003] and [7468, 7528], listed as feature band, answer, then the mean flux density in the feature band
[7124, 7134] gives 1.0 AA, 4.09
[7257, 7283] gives 1.9 AA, 4.25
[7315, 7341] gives 1.4 AA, 4.37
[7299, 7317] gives 1.0 AA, 4.35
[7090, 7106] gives 1.3 AA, 4.15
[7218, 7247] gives 3.0 AA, 4.1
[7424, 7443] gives 0.8 AA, 4.46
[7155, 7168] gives 1.5 AA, 4.02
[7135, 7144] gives 1.1 AA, 4.01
